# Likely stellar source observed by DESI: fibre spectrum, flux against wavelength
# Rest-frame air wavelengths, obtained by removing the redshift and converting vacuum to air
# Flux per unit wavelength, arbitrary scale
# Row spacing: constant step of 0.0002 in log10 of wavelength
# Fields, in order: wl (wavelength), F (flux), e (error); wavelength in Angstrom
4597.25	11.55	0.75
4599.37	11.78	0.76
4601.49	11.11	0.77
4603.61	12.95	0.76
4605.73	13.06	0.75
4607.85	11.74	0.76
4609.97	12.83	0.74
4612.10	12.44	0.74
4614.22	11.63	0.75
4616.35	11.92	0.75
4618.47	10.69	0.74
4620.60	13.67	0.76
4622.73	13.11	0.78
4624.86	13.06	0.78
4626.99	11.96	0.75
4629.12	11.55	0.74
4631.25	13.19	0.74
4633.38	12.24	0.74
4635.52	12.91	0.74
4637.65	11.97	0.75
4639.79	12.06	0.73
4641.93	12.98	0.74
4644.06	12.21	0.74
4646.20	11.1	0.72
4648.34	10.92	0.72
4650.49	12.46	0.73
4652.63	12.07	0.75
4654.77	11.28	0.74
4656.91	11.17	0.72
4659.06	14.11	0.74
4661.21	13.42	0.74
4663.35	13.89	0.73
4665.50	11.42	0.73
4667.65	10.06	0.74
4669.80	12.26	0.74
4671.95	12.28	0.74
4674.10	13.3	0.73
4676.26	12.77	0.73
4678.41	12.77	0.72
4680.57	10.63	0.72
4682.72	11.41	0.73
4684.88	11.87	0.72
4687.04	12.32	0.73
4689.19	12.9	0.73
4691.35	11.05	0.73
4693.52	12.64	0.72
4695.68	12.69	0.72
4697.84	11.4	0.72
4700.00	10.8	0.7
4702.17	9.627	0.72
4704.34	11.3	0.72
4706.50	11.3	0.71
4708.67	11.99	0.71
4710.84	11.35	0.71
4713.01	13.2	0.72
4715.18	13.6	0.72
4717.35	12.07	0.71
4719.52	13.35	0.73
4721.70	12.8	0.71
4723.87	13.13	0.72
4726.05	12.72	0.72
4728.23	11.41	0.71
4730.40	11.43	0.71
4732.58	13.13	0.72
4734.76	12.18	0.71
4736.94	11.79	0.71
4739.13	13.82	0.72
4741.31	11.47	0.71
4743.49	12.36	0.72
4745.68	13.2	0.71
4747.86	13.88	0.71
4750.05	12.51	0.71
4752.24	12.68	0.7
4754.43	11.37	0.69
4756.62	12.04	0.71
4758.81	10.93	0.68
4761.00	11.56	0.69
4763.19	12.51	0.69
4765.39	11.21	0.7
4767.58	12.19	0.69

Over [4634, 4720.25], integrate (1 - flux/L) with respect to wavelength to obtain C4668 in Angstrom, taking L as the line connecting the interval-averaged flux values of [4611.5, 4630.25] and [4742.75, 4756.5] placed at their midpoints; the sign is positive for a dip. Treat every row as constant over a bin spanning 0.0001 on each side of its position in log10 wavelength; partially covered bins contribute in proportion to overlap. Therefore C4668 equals 2.3 Angstrom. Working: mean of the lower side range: 12.2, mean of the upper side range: 12.6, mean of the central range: 12.1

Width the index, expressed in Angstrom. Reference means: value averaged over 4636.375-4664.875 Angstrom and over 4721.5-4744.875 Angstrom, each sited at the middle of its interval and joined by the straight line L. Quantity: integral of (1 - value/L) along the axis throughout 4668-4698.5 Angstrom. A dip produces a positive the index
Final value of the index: 0.5 Angstrom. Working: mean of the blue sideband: 12.3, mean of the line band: 12.1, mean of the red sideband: 12.4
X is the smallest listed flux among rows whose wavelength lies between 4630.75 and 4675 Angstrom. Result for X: 10.06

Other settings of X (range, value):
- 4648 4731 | 9.627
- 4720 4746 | 11.41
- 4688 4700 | 10.8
